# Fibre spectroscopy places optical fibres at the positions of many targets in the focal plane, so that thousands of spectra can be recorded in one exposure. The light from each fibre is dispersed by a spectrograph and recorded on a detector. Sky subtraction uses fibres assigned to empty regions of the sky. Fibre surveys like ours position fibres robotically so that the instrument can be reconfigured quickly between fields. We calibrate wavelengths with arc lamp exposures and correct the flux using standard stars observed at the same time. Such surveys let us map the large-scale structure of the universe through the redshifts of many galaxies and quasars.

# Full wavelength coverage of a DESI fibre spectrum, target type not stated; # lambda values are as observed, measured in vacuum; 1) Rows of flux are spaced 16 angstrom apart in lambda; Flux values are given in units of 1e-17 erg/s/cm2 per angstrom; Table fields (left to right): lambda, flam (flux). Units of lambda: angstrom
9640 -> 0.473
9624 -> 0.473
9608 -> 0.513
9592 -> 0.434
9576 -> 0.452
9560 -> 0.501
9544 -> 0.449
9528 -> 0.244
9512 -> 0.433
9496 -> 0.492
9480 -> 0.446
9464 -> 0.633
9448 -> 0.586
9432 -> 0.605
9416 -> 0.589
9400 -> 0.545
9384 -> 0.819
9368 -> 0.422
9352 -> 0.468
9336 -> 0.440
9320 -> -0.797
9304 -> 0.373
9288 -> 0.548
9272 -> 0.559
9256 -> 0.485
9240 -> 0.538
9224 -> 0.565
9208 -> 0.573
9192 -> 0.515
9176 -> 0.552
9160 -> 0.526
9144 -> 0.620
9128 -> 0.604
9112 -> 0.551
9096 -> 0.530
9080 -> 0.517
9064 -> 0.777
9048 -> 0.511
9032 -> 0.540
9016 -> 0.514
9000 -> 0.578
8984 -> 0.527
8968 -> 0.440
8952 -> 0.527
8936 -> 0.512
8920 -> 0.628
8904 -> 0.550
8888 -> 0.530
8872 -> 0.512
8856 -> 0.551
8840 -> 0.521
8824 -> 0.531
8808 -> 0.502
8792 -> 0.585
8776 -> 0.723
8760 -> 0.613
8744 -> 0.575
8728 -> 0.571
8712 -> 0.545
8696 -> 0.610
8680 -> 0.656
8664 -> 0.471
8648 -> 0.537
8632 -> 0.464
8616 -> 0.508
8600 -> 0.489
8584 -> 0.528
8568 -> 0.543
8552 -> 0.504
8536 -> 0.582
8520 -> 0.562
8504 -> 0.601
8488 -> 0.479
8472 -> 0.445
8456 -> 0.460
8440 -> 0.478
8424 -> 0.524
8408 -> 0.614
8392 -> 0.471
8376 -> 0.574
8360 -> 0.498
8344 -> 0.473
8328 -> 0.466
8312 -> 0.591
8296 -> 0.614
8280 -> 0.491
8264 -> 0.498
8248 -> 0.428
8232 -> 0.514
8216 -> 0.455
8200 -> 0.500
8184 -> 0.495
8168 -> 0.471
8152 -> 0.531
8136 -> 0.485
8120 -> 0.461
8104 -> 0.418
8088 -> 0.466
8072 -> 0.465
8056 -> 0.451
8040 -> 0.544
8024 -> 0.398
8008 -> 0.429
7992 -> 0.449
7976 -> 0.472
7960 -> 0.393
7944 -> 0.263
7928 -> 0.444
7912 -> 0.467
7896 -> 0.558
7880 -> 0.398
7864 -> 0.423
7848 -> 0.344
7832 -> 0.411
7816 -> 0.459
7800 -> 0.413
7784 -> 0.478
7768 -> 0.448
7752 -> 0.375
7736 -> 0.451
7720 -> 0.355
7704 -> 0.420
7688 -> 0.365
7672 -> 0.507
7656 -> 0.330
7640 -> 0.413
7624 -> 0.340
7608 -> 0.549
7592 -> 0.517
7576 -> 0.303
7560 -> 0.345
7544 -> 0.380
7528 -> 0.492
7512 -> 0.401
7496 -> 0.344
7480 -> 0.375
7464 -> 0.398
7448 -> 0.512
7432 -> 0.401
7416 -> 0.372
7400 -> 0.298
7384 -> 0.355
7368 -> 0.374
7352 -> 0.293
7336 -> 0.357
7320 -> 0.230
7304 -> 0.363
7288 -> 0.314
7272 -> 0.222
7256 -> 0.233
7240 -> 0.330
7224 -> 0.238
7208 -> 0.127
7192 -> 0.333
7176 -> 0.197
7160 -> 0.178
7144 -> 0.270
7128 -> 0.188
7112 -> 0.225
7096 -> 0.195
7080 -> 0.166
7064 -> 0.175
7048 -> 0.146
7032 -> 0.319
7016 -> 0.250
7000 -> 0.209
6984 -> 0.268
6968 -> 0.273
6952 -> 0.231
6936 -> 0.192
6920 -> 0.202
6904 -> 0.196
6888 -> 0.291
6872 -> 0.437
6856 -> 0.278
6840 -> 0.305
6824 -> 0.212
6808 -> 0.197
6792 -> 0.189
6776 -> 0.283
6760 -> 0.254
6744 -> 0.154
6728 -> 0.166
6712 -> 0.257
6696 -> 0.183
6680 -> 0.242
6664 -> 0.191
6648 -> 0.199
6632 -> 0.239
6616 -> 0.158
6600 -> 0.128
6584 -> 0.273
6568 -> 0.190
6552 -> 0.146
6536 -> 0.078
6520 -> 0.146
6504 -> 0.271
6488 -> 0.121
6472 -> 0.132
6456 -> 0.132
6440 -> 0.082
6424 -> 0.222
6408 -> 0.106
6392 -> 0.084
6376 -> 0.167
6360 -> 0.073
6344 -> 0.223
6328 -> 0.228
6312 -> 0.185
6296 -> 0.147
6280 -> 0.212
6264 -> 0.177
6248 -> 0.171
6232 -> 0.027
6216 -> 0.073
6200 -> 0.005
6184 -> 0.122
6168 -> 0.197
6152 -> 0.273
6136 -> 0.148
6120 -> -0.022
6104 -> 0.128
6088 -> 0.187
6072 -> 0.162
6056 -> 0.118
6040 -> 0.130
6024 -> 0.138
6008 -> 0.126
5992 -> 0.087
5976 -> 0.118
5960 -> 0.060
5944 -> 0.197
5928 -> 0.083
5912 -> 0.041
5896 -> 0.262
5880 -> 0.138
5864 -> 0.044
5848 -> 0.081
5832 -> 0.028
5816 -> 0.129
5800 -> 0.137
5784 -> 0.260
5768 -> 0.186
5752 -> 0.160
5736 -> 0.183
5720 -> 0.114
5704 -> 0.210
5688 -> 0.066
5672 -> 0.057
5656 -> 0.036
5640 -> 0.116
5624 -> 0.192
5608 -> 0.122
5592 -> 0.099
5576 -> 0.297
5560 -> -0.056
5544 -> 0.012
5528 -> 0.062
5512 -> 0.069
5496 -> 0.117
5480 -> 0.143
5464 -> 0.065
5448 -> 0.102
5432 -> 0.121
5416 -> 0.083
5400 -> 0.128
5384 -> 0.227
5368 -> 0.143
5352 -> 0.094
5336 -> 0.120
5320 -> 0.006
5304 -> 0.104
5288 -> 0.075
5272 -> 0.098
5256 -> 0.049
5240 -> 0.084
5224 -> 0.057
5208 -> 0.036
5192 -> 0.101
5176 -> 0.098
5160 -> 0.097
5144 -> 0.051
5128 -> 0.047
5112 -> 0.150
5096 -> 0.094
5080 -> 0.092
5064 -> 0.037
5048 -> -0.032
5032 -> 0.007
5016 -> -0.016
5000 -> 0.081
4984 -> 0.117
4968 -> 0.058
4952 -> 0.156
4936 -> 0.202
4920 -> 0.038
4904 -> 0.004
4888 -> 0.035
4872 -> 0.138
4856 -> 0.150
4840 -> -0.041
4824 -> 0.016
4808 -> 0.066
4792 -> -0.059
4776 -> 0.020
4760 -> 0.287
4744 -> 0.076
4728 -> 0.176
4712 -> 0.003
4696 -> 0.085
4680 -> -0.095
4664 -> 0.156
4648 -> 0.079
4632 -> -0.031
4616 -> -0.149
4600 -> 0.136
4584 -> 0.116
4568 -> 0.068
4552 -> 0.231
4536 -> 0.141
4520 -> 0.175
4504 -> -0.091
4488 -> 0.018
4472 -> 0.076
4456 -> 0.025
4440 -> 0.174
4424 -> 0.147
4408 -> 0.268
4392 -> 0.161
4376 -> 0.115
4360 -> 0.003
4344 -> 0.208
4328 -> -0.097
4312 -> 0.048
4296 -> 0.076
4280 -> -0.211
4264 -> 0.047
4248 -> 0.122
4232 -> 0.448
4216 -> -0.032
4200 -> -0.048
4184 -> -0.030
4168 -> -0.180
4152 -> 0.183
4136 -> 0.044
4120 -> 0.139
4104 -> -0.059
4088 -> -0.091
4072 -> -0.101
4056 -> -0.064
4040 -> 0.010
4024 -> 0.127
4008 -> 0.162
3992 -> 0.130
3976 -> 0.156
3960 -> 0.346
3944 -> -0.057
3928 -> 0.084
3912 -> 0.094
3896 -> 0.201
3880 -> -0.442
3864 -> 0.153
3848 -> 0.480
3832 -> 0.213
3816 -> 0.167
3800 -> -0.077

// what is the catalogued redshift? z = 0.844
